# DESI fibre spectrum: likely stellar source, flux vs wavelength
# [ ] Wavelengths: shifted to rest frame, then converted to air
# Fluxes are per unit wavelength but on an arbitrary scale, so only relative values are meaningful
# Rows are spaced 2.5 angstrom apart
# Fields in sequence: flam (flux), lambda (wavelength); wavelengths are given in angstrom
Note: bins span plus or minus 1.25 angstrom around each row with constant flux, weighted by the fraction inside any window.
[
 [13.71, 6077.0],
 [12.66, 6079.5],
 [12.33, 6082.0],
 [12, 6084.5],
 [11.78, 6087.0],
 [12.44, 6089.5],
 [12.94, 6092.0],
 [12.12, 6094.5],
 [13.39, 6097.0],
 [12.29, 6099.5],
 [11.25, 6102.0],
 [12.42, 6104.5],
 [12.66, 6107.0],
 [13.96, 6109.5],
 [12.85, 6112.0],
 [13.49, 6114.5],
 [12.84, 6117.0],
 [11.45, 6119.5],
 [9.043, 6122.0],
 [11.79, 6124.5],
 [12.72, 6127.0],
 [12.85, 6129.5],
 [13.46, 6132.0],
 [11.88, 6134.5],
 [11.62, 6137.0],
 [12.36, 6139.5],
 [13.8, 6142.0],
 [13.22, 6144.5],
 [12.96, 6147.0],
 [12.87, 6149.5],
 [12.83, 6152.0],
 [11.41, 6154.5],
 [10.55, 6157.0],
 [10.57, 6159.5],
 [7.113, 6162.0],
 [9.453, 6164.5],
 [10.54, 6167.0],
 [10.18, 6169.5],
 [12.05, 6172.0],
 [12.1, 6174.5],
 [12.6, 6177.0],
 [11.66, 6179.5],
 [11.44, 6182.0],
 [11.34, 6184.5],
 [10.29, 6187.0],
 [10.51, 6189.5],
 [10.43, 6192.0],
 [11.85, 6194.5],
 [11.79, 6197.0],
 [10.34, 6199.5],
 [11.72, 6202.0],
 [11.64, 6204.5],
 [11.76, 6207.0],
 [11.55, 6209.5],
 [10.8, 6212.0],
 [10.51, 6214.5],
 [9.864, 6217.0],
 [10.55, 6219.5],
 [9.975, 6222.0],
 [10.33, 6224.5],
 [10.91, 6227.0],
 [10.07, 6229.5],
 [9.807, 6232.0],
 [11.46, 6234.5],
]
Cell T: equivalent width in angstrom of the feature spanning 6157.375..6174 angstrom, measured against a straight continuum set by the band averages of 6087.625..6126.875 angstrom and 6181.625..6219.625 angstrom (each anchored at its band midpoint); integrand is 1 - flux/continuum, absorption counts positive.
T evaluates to 2.02 angstrom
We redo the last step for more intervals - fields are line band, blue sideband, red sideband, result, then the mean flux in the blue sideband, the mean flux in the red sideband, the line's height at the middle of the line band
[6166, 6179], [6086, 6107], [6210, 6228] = -0.4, 12.4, 10.5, 11.2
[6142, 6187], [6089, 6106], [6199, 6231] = 0.4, 12.4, 10.8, 11.5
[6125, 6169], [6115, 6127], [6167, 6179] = -0.6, 11.6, 11.6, 11.6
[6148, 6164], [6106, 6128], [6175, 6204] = 1.2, 12.3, 11.3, 11.8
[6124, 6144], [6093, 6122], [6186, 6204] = -1.0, 12.5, 11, 12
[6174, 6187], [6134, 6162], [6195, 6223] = -0.2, 12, 11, 11.4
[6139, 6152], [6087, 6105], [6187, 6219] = -1.5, 12.4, 11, 11.7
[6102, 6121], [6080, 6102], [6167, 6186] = -0.8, 12.4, 11.5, 12.2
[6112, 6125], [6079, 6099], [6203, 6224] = 0.3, 12.4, 10.8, 12.1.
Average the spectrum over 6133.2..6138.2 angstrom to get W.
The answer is 11.8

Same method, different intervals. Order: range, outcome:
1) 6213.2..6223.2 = 10.2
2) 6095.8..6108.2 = 12.4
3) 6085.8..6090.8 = 12.1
